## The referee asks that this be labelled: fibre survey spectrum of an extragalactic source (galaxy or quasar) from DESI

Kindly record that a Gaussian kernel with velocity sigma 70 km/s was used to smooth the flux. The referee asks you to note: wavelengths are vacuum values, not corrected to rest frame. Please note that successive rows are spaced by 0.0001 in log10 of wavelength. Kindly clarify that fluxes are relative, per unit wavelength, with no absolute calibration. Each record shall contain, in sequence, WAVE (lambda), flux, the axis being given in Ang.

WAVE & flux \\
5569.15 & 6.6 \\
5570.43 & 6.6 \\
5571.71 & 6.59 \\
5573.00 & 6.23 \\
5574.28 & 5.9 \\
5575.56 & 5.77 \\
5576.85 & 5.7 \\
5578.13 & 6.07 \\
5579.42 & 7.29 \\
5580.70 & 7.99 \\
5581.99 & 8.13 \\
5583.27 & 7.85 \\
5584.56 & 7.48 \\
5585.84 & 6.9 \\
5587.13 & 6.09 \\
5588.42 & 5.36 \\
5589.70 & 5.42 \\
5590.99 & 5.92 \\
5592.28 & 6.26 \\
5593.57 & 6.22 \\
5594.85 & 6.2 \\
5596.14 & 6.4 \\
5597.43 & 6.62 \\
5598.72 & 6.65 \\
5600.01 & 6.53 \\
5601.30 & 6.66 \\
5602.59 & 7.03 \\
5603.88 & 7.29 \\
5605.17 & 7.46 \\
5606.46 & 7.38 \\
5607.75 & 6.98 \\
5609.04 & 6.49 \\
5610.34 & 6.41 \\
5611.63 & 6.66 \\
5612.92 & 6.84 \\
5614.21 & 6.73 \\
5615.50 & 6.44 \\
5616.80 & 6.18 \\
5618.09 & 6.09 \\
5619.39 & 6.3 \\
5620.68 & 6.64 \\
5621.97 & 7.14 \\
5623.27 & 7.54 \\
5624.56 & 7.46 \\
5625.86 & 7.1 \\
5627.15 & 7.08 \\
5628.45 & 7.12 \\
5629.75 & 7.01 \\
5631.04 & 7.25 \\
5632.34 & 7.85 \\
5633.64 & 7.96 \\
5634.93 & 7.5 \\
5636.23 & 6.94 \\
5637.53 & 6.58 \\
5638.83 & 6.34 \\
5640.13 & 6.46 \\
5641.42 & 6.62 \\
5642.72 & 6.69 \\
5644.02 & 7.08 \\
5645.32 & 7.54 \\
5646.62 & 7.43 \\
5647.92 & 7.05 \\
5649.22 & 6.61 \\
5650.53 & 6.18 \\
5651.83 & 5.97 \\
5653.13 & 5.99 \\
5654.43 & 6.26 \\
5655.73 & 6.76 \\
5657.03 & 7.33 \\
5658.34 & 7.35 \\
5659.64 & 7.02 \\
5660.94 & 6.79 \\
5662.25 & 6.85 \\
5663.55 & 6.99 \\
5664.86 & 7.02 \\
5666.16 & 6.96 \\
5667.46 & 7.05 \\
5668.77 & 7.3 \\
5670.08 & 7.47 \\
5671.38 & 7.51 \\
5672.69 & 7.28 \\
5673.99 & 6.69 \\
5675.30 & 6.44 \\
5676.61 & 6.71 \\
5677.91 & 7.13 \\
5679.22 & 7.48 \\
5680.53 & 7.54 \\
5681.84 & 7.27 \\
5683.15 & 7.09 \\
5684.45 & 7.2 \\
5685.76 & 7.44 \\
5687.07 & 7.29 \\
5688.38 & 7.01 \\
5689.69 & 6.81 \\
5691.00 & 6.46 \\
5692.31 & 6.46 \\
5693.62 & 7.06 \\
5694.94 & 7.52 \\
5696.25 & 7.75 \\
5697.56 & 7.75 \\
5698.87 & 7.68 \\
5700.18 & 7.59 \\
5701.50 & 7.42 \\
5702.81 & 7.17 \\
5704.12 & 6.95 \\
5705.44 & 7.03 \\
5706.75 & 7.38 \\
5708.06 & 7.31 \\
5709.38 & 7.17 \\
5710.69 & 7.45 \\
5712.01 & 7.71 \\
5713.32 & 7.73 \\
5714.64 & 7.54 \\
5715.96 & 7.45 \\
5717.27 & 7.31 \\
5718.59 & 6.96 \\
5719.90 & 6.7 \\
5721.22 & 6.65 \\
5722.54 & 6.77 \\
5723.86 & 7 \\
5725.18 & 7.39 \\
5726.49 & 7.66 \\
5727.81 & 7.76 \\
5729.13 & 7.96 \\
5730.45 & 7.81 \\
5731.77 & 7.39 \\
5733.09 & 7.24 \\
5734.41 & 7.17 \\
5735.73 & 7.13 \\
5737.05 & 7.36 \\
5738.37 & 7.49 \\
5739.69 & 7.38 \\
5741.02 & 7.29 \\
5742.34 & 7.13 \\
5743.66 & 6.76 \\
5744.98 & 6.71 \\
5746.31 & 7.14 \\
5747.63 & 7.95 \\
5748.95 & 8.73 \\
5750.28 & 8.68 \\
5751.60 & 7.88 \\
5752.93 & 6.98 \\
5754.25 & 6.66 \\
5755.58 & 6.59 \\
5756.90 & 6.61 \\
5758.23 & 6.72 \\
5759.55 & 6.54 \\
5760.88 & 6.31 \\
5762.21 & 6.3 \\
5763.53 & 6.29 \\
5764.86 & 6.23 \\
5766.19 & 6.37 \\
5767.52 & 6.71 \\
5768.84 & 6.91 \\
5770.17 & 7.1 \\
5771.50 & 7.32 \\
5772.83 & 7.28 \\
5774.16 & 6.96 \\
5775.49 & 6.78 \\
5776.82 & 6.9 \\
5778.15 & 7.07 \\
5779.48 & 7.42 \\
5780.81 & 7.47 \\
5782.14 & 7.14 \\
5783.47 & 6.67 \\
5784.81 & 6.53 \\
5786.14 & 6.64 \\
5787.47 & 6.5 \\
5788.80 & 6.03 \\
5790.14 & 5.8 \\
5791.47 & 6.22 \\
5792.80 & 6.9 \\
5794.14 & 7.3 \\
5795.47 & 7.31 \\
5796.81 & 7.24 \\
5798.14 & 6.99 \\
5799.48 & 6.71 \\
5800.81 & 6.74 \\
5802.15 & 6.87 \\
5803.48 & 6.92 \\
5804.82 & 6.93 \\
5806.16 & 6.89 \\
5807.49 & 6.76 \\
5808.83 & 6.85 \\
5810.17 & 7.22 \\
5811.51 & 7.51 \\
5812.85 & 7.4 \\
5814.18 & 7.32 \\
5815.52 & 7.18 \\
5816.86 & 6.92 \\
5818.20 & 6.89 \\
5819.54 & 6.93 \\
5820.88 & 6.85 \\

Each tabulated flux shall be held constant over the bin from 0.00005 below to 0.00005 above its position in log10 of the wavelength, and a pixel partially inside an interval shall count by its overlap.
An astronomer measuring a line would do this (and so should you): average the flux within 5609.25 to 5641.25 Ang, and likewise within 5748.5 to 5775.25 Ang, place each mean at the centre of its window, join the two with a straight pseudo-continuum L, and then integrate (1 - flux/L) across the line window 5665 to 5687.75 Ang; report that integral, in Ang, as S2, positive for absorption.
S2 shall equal -0.8 Ang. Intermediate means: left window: 6.89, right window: 6.94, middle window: 7.17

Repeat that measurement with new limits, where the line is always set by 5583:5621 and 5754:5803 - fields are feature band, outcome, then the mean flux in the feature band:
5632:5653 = -0.87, 6.89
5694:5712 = -1.95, 7.4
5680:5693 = -0.76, 7.05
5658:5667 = -0.48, 6.99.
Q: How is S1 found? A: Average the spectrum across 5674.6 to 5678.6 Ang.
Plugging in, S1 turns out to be 6.76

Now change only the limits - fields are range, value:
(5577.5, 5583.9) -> 7.47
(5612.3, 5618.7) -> 6.46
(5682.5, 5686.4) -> 7.26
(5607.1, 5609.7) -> 6.72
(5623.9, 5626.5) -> 7.28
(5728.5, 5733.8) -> 7.59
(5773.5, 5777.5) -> 6.88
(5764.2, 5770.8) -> 6.66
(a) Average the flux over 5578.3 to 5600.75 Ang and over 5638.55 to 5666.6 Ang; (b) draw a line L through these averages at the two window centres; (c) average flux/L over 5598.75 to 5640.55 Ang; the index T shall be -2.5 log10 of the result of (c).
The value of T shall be -0.03 mag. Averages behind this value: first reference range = 6.65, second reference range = 6.79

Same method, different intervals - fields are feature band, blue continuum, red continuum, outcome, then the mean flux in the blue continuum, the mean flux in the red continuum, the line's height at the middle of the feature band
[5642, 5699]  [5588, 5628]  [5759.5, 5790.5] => -0.06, 6.64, 6.73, 6.67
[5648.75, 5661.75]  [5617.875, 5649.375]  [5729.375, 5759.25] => 0.07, 7.03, 7.31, 7.09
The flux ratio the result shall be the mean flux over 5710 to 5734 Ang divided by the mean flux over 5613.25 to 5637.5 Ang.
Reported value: 1.05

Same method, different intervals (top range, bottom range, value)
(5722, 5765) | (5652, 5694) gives 1.03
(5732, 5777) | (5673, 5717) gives 0.97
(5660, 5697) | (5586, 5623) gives 1.09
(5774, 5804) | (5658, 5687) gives 0.96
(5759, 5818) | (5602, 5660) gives 0.99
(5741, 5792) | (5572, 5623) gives 1.04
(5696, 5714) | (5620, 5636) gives 1.02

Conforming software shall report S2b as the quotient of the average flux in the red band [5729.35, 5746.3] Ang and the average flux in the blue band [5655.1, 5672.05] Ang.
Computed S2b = 1.02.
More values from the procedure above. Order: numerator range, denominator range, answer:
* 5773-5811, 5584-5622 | 1.05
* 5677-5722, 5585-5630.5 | 1.09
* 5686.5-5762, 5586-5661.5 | 1.07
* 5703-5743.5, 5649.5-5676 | 1.07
